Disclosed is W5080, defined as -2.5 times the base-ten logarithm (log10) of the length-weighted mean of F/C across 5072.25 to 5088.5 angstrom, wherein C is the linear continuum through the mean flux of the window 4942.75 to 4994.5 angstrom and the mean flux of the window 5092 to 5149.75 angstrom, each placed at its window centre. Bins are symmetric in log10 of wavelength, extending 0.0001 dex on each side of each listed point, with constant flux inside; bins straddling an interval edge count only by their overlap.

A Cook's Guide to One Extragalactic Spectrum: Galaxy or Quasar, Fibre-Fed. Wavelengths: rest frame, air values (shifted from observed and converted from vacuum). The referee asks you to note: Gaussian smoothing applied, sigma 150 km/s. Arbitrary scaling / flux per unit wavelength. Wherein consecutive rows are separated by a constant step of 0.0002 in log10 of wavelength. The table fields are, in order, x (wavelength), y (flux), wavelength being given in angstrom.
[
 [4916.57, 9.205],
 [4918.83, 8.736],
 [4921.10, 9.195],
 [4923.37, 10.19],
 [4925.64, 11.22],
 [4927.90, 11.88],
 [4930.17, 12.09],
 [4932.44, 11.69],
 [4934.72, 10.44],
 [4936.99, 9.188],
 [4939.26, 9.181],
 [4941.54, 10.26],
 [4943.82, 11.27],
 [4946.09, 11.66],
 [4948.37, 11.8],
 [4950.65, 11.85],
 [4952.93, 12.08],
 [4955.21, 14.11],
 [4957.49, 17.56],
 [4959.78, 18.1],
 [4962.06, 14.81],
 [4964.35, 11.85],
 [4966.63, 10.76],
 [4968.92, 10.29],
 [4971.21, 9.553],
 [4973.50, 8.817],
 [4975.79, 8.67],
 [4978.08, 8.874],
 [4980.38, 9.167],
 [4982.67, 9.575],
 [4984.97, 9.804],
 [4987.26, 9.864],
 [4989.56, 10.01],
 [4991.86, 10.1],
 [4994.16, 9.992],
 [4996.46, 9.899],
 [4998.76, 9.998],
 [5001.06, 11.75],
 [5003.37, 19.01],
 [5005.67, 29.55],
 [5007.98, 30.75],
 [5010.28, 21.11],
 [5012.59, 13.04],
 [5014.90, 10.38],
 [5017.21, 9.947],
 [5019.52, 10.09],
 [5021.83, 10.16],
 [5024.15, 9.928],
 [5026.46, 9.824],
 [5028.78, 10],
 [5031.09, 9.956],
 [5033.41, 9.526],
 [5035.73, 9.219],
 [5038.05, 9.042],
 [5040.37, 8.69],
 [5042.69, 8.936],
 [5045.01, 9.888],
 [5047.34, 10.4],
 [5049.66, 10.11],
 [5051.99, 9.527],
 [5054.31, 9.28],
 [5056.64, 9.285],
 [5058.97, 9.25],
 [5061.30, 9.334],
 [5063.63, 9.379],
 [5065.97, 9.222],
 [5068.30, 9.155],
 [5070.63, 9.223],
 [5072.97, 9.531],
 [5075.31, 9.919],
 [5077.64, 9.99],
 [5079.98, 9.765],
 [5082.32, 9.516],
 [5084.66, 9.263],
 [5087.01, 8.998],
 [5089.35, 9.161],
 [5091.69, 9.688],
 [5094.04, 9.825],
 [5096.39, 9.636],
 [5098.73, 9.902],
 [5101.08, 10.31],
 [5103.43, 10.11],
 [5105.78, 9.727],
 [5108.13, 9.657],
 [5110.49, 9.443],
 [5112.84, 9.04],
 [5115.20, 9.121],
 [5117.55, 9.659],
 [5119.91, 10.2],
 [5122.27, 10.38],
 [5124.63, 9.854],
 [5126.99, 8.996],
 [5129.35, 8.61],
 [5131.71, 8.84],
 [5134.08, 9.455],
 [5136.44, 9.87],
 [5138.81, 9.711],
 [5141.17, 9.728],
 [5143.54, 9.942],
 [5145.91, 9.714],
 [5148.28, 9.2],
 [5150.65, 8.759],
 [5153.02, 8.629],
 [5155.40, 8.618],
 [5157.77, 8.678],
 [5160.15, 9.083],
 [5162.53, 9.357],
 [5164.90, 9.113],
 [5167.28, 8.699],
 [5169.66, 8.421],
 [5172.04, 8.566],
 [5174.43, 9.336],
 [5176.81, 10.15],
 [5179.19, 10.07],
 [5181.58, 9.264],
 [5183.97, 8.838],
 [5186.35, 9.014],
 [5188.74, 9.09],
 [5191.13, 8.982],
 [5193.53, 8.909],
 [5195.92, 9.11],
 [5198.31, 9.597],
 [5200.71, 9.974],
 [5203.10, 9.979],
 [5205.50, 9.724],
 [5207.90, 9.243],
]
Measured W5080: 0.06 mag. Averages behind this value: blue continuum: 11.3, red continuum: 9.62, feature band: 9.56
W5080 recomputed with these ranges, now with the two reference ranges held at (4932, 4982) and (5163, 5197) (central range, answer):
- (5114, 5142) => 0.014 mag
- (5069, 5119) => 0.046 mag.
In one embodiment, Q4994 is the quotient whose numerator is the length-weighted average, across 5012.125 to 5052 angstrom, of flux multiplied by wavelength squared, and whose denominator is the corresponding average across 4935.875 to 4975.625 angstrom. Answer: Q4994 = 0.86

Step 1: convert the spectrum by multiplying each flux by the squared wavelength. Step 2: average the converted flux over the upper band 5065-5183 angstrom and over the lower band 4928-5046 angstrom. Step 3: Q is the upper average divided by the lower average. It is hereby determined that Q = 0.8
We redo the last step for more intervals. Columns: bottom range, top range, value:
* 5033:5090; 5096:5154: 1.04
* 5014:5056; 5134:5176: 0.99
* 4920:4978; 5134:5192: 0.87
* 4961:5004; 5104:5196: 0.94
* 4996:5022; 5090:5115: 0.64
